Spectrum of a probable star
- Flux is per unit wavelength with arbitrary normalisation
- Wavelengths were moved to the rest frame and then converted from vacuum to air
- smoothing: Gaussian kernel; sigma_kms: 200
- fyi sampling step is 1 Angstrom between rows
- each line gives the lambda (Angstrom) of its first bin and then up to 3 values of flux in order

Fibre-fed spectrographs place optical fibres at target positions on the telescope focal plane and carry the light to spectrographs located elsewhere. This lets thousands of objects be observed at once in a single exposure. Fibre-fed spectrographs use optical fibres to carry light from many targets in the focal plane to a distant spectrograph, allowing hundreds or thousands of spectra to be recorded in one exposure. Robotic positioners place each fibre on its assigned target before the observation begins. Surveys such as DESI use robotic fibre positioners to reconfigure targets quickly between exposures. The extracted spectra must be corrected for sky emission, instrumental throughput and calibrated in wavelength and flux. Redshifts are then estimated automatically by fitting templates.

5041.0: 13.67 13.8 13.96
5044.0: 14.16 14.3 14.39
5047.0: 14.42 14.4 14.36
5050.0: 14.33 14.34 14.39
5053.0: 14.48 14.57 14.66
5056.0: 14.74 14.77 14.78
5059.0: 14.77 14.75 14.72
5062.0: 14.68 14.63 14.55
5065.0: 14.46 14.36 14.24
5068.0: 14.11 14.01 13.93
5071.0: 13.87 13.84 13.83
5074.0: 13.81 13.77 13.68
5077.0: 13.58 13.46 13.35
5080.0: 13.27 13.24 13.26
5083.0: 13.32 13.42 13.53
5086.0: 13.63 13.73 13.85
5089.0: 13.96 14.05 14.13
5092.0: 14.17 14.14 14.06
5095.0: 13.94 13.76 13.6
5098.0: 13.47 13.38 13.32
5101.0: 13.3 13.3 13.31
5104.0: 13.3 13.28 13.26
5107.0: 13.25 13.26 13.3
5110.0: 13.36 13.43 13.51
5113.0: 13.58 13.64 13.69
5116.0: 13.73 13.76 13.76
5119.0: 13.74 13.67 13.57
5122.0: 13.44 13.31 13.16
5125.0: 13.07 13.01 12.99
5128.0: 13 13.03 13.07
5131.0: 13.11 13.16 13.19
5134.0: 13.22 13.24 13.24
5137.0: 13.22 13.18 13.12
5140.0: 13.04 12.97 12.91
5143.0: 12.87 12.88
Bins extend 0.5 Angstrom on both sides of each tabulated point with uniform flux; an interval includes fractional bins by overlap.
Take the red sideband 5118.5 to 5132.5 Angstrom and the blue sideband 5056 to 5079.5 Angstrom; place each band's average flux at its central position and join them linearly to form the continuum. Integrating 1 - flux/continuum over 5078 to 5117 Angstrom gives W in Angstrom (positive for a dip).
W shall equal 0.4 Angstrom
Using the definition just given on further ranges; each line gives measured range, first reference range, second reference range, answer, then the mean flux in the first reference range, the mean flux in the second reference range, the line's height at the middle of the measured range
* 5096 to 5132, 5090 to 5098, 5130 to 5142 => 0.50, 13.9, 13.1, 13.6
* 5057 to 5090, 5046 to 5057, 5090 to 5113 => 0.26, 14.5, 13.5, 14.1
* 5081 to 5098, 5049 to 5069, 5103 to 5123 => 0.22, 14.5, 13.5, 13.9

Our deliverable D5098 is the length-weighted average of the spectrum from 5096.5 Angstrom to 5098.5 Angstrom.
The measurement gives 13.5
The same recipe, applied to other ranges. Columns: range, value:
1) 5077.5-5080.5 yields 13.4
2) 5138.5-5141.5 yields 13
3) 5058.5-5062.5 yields 14.7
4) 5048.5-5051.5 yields 14.3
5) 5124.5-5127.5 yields 13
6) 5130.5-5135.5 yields 13.2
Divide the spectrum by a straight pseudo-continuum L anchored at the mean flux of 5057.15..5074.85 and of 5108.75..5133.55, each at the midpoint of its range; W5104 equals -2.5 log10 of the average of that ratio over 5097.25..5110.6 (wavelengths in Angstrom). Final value 0.03 mag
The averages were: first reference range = 14.3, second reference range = 13.4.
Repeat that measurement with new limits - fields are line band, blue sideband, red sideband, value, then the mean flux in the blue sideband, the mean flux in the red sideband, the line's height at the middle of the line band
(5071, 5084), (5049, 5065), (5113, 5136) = 0.05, 14.6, 13.3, 14.2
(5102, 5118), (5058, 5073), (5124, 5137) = 0.00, 14.3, 13.1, 13.5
